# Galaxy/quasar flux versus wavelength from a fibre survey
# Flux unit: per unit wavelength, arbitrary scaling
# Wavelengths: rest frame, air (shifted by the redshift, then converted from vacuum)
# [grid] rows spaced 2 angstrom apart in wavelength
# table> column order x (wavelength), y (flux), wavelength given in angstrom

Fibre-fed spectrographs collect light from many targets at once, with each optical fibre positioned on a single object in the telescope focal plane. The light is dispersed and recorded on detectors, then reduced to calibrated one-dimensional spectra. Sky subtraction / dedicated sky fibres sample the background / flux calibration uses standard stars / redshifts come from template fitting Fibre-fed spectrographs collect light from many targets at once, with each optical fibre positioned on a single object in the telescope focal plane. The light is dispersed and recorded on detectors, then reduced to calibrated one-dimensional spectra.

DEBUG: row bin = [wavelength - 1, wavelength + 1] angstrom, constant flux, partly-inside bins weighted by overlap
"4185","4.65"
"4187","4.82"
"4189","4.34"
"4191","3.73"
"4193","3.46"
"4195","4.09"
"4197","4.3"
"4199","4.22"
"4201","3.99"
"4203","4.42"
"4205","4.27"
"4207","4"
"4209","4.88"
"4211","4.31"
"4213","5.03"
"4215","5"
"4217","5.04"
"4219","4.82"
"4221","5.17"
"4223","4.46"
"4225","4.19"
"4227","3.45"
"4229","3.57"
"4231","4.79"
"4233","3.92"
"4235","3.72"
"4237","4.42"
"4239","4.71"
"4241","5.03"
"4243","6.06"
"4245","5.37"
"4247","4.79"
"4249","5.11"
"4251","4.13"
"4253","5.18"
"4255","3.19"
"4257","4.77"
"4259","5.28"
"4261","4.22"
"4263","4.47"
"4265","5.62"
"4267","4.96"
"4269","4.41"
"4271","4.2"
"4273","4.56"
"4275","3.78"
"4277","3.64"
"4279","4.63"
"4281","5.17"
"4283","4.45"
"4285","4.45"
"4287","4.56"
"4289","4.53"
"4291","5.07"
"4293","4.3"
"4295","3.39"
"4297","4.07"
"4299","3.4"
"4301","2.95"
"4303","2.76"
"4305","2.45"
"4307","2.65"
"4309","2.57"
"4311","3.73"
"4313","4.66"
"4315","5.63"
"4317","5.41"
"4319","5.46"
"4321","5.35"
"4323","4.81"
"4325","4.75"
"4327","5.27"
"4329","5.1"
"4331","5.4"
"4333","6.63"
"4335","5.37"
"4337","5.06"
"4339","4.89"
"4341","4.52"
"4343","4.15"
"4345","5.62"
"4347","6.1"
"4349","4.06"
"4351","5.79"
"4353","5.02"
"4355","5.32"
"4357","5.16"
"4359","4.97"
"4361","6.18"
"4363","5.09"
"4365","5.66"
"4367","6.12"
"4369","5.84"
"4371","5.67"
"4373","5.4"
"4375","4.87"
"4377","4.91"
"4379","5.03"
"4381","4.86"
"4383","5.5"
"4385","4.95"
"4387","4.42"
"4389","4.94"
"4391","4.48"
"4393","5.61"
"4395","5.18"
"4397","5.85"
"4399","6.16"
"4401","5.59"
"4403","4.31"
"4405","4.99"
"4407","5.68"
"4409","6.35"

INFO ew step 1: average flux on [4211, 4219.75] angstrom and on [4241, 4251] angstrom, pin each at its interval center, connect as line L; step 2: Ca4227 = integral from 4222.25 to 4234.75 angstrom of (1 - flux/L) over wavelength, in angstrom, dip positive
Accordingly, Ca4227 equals 2.5 angstrom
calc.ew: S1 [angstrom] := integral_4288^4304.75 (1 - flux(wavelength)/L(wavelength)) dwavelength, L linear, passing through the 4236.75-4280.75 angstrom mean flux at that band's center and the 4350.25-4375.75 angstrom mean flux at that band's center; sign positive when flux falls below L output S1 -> 4.1 angstrom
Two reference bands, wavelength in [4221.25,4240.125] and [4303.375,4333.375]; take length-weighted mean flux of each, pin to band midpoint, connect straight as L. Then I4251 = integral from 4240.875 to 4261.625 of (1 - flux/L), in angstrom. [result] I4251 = -2.7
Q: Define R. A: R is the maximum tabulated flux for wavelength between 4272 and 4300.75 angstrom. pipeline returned 5.17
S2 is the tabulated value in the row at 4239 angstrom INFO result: 4.71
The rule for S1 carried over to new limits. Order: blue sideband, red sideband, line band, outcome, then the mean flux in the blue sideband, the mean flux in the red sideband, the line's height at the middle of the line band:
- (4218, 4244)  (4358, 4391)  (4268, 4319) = 7.7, 4.49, 5.25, 4.82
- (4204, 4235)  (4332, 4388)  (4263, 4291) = 1.3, 4.44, 5.26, 4.77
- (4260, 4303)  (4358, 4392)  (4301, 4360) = 0.6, 4.29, 5.23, 4.78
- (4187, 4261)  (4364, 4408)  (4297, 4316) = 5.6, 4.48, 5.27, 4.88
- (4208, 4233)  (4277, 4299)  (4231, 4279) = -1.5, 4.53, 4.38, 4.45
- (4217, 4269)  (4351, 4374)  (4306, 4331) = 2.6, 4.62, 5.51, 5.18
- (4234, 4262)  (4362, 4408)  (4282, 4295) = 1.1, 4.71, 5.27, 4.88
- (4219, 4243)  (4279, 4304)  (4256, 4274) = -2.0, 4.41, 4.11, 4.24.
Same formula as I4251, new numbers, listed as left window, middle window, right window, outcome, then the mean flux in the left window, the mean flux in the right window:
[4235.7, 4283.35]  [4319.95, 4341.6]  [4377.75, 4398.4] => -1.3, 4.67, 5.1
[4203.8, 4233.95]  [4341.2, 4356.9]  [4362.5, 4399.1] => 0.0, 4.46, 5.27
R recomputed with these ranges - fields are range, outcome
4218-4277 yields 6.06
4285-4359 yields 6.63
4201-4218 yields 5.04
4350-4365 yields 6.18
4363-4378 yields 6.12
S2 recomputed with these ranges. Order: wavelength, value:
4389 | 4.94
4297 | 4.07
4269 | 4.41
